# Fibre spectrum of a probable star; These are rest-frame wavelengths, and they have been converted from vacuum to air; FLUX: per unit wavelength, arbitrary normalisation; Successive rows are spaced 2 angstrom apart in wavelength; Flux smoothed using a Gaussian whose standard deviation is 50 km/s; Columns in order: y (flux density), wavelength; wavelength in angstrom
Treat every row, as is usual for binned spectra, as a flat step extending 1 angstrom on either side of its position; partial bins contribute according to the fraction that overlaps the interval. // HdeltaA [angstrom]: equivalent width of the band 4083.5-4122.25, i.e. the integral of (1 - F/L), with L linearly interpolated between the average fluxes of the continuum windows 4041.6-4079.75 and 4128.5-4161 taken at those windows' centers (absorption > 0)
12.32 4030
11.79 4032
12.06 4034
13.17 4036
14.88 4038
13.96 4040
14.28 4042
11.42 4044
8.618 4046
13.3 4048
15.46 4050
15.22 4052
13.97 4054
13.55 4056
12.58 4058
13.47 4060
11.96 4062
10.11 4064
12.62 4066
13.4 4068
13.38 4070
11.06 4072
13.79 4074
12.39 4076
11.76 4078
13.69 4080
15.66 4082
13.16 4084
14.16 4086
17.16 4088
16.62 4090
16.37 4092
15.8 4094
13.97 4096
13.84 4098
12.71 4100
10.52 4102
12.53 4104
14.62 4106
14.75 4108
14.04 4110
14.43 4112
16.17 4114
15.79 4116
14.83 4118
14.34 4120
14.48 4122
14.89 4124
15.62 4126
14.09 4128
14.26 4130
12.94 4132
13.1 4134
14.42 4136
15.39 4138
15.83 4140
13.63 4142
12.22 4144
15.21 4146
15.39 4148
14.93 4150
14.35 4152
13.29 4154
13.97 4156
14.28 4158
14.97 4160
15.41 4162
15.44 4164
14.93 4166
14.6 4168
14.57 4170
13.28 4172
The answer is -2.96 angstrom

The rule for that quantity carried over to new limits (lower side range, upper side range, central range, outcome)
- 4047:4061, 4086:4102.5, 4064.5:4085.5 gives 1.91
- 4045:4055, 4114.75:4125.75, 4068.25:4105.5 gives 0.94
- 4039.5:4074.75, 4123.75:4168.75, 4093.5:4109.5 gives 0.16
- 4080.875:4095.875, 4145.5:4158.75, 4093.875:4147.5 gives 2.59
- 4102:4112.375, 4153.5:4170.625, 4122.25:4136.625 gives -0.11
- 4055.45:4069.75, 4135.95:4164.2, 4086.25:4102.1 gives -1.89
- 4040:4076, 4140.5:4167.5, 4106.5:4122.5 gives -1.21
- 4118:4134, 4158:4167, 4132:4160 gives 0.87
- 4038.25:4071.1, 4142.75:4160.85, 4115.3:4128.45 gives -0.94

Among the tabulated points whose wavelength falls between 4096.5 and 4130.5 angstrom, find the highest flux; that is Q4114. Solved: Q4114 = 16.17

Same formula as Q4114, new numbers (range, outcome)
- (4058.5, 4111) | 17.16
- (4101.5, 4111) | 14.75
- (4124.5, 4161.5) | 15.83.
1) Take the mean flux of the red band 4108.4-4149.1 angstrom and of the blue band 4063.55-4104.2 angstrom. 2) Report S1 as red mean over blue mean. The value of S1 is 1.1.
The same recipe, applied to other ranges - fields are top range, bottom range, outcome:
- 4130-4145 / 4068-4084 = 1.06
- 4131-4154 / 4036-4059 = 1.07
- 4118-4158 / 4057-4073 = 1.16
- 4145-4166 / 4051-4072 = 1.14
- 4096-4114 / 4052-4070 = 1.06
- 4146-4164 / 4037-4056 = 1.09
